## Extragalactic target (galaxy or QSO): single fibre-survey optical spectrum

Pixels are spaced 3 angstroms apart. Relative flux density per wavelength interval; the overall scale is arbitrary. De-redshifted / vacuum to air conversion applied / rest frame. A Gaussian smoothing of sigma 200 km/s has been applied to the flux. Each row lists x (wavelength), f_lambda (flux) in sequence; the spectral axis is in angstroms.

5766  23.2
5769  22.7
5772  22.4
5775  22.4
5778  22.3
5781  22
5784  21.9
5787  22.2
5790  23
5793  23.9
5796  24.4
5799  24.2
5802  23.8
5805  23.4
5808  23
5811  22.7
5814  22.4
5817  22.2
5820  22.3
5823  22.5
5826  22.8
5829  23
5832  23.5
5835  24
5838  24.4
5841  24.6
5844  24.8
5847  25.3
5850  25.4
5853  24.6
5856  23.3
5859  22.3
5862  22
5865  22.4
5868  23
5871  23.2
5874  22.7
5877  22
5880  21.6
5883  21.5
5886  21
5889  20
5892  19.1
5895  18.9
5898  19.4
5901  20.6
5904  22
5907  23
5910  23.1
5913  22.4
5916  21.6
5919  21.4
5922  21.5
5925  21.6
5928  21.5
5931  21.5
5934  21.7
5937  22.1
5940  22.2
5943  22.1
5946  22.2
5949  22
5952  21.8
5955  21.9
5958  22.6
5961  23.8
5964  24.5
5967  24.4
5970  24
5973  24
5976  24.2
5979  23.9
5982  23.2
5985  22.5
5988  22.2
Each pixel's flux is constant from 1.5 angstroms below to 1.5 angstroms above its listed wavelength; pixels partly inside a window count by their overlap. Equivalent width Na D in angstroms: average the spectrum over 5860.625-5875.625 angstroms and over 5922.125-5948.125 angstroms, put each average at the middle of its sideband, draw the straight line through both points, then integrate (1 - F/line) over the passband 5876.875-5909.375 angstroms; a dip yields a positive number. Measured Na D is 2.20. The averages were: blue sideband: 22.7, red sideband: 21.8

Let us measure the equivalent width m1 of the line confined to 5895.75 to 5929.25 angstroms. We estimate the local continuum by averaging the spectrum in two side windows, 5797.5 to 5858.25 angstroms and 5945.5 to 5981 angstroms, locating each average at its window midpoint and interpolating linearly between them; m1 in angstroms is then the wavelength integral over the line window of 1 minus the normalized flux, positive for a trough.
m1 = 2.6 angstroms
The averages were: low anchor 23.6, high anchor 23.3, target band 21.6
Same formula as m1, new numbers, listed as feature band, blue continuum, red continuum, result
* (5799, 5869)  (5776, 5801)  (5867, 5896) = -3.9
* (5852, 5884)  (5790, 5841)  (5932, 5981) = 0.8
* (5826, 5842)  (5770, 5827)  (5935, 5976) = -0.6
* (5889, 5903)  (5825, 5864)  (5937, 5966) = 2.2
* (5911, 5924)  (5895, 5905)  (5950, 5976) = -0.4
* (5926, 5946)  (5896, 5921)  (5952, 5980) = 0.6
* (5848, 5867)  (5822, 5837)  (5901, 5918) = -0.4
